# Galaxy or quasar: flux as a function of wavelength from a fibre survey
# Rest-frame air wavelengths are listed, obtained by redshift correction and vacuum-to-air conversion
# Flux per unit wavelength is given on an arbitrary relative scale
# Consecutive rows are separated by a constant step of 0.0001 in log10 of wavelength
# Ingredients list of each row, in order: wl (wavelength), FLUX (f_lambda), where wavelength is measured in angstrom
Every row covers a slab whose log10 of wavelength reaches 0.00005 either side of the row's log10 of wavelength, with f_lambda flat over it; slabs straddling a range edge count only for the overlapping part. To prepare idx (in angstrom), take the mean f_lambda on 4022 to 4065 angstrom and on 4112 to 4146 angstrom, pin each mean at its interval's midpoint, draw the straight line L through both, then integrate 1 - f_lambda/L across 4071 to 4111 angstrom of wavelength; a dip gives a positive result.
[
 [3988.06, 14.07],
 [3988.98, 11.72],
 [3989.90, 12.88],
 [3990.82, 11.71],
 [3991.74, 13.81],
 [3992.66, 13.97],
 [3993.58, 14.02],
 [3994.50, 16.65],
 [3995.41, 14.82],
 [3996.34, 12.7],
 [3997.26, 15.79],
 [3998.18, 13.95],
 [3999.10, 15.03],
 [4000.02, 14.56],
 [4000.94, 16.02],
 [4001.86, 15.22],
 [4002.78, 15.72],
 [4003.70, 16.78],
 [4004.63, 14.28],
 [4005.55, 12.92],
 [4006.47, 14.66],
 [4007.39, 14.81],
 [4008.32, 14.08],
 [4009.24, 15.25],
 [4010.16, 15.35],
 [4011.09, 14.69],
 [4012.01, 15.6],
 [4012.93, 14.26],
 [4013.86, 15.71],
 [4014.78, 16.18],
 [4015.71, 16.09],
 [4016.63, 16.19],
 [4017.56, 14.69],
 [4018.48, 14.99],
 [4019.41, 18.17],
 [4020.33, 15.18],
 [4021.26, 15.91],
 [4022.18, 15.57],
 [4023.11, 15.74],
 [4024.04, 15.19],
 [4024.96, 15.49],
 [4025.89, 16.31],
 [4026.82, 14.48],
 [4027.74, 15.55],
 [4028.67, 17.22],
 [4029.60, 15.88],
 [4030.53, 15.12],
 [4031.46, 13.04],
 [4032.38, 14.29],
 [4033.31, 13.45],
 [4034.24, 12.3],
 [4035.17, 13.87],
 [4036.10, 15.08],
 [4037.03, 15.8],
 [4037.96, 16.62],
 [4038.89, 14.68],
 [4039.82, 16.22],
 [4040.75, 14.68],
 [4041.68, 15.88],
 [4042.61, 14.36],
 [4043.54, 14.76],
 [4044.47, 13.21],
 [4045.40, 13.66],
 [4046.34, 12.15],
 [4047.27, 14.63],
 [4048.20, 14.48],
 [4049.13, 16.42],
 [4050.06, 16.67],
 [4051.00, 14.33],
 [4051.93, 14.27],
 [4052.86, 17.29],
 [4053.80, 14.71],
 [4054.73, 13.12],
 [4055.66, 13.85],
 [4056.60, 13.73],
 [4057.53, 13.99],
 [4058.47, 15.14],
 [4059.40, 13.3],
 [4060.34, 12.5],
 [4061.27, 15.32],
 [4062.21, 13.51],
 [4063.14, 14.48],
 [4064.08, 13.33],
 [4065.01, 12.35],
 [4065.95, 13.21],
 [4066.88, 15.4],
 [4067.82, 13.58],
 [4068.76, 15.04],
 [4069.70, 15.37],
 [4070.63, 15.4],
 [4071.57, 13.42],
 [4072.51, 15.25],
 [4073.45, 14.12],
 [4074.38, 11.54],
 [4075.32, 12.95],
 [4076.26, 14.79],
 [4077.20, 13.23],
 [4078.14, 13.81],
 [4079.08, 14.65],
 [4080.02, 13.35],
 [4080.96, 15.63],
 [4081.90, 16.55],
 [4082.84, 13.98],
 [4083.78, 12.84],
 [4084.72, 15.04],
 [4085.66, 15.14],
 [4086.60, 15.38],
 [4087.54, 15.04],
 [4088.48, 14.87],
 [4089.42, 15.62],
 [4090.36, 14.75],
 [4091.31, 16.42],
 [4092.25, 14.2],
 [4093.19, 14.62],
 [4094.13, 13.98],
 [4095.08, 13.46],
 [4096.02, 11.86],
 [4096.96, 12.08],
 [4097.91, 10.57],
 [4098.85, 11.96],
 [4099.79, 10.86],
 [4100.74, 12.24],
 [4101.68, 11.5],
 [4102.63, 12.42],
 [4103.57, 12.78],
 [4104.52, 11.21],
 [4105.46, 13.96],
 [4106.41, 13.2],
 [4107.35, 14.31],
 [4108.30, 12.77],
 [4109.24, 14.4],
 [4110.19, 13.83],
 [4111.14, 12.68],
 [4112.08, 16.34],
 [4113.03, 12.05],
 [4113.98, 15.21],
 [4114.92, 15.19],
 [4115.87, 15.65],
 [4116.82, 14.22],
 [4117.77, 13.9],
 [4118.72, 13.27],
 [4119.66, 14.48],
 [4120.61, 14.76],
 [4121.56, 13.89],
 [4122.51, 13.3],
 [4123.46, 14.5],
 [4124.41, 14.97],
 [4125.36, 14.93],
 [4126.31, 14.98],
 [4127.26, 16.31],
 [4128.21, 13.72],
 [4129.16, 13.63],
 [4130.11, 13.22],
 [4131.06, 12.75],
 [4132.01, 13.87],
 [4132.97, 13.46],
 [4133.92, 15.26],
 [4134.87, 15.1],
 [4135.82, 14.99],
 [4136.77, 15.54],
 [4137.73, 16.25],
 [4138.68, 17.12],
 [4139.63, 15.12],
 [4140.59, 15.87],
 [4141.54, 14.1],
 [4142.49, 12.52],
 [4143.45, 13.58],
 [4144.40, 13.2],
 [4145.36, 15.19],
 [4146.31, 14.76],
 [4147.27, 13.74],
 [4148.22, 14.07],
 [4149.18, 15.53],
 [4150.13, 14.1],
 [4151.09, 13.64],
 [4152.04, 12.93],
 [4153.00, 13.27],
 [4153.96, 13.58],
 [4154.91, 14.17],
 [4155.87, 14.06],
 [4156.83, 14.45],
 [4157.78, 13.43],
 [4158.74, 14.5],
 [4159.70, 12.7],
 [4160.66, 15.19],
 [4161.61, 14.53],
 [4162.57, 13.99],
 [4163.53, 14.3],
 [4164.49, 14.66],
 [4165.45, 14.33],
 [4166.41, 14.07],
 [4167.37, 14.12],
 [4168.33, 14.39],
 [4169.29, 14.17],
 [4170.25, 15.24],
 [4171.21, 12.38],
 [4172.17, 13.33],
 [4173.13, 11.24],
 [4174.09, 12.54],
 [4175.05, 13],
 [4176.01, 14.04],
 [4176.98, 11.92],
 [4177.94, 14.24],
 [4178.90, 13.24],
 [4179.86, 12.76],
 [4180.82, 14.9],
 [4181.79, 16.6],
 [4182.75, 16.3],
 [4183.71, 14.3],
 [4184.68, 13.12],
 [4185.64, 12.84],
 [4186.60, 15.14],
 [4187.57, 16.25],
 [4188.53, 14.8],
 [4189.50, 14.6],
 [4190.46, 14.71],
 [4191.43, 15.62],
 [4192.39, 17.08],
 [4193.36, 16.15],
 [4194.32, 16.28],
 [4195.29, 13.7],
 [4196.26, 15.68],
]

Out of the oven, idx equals 2.4 angstrom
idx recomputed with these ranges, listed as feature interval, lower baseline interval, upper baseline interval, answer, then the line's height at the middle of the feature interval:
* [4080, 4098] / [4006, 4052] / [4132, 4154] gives 0.5 angstrom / 14.8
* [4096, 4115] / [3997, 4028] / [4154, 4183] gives 2.1 angstrom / 14.5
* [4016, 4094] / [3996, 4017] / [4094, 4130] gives -1.7 angstrom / 14.4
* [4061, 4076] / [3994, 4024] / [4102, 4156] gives 0.7 angstrom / 14.7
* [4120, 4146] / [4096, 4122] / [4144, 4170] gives -1.5 angstrom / 13.7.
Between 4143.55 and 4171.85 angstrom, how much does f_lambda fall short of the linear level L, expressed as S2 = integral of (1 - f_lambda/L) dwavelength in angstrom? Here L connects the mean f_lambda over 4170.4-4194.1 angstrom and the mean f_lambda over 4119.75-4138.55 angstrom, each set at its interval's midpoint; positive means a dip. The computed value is 0.6 angstrom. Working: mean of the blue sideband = 14.5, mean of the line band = 14.1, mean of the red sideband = 14.3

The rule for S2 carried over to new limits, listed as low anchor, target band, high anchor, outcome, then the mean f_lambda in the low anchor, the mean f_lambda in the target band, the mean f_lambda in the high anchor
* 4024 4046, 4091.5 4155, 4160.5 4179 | 0.9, 14.9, 13.9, 13.7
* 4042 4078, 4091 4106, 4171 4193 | 1.5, 14.2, 12.7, 14.2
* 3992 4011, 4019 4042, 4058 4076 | -1.3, 14.8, 15.3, 14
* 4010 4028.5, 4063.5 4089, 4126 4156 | 1.3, 15.6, 14.3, 14.4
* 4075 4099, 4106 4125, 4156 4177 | -0.2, 14.1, 14.2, 13.8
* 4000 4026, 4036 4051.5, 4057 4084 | -0.2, 15.4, 14.9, 14.1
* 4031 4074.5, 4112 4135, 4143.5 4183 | -0.3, 14.4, 14.3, 14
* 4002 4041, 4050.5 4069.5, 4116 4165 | 1.0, 15.2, 14.1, 14.3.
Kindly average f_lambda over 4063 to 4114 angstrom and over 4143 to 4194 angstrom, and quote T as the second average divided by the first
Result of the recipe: 1.0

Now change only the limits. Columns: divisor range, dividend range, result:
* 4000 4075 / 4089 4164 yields 0.95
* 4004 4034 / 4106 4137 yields 0.94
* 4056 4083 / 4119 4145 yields 1.03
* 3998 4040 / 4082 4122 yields 0.91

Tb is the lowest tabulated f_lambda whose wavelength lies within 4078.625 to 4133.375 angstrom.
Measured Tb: 10.57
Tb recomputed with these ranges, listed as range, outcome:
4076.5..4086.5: 12.84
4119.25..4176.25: 11.24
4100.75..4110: 11.21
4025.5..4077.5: 11.54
